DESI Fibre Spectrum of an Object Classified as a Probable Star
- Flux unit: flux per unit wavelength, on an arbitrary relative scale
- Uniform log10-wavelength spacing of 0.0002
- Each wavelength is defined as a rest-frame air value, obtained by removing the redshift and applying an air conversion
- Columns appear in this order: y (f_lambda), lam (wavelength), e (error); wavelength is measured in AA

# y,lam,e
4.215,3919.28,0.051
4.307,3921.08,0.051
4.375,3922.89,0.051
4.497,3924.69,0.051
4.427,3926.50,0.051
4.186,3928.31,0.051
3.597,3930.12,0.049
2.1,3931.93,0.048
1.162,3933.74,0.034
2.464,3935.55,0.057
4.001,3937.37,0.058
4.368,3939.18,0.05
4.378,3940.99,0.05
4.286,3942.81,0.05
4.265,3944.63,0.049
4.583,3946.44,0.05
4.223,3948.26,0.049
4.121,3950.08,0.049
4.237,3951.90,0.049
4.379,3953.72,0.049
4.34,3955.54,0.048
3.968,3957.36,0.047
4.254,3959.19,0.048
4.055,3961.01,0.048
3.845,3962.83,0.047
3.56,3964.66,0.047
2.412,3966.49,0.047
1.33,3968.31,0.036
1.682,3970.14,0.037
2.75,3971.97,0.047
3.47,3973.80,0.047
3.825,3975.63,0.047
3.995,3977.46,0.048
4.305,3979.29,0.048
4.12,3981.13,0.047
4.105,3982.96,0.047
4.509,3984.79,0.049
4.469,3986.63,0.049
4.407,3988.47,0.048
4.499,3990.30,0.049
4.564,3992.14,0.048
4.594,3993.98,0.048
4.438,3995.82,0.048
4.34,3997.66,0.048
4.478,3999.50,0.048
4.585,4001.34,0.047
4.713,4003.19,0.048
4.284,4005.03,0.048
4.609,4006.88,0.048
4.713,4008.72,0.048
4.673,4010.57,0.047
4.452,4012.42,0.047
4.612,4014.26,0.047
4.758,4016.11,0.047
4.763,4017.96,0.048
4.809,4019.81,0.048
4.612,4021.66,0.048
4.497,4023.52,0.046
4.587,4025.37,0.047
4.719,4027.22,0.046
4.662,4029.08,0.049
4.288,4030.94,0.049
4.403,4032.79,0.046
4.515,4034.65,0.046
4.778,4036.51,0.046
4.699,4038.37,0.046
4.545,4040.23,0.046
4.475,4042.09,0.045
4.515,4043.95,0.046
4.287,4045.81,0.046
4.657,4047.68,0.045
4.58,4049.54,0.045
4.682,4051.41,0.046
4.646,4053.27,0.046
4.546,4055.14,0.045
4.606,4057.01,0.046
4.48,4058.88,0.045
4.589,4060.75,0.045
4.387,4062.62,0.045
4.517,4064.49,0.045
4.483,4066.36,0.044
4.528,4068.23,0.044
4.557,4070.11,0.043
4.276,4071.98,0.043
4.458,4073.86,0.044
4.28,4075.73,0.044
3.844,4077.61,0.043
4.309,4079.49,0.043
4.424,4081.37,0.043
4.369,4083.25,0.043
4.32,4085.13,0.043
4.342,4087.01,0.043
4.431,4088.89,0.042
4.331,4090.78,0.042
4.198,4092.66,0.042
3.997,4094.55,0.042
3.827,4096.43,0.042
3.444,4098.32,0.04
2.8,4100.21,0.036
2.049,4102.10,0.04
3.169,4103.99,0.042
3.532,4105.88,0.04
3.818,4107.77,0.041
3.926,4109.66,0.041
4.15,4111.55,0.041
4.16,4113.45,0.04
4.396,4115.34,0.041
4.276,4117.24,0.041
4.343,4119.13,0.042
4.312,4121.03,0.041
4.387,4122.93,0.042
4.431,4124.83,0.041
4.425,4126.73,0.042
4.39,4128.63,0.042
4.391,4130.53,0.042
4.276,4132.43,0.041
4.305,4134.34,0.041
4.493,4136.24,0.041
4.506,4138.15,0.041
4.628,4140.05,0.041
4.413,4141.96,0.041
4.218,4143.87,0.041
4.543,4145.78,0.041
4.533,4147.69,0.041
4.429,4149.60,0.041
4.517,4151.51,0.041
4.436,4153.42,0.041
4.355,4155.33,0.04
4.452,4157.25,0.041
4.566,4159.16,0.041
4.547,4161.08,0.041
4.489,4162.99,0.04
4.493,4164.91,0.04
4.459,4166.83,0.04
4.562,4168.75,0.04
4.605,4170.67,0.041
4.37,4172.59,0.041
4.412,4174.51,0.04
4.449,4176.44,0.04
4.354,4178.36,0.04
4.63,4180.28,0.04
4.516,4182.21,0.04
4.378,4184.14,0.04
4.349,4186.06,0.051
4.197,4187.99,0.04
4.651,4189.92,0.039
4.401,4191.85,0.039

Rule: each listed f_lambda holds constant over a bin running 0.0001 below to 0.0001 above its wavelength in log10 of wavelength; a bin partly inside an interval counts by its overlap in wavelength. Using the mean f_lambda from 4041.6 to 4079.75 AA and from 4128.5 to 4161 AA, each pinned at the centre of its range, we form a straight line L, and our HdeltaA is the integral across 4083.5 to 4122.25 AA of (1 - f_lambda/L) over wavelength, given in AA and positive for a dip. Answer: 4.8 AA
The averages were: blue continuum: 4.46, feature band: 3.9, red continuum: 4.44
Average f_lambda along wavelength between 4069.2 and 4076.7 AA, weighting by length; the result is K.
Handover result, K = 4.39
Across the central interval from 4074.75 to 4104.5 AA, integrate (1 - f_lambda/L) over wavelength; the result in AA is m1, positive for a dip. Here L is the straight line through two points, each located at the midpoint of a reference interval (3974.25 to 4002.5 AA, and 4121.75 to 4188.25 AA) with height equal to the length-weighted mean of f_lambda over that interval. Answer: 3.4 AA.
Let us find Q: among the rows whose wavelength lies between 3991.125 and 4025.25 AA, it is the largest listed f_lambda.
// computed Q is 4.809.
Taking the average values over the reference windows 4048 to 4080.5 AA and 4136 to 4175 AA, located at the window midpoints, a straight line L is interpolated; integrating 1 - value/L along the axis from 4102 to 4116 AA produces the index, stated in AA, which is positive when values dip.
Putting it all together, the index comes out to 2.3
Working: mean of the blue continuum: 4.46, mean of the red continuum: 4.48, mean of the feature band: 3.73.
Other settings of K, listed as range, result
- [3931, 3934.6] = 1.65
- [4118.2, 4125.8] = 4.37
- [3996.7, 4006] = 4.48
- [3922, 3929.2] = 4.37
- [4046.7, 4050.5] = 4.61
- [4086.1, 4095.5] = 4.26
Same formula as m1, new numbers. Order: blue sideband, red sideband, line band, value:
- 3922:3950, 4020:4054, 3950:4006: 2.34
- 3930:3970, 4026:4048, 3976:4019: -3.74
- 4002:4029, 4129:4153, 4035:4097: 1.71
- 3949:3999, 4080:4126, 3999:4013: -2.38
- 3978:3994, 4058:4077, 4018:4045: -1.03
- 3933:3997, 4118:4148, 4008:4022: -2.34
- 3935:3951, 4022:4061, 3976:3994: -0.11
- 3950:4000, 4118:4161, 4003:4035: -4.45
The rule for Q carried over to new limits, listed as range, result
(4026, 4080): 4.778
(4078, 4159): 4.628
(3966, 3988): 4.509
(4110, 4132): 4.431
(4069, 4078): 4.557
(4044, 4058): 4.682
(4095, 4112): 4.15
